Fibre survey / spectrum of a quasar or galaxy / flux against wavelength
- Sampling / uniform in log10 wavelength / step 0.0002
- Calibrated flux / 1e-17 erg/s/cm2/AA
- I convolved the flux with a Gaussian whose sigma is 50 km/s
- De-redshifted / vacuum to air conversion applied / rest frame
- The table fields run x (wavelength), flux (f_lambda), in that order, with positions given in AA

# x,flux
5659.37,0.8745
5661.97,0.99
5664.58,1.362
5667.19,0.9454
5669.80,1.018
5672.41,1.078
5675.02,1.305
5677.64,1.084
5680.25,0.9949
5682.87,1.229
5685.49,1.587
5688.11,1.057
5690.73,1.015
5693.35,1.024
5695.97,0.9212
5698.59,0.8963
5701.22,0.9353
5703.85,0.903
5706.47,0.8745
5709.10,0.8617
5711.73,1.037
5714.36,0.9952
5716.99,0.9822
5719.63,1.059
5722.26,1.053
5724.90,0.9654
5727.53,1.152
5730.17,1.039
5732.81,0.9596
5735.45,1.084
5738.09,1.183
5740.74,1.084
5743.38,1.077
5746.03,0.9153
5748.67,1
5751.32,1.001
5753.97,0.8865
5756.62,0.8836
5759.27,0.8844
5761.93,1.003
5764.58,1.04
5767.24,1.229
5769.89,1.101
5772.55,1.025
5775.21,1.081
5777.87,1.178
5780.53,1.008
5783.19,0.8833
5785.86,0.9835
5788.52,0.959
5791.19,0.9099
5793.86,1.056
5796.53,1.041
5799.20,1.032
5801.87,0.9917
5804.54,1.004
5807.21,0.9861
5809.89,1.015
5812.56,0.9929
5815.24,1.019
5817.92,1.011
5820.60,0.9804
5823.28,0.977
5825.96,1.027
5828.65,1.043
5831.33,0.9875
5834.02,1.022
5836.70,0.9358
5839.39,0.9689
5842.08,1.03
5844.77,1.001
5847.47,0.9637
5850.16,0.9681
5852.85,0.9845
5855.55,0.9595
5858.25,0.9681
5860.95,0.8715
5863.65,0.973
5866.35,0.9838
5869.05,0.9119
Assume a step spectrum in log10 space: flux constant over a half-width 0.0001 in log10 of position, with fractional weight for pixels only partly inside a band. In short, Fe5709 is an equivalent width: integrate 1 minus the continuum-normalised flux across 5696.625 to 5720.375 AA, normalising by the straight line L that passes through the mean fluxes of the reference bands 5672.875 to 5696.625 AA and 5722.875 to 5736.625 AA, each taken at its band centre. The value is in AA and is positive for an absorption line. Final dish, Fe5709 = 3.1 AA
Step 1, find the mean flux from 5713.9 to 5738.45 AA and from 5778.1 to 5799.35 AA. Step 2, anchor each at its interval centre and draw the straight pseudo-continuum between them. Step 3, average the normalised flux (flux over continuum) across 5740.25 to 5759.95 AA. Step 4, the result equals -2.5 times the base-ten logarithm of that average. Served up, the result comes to 0.07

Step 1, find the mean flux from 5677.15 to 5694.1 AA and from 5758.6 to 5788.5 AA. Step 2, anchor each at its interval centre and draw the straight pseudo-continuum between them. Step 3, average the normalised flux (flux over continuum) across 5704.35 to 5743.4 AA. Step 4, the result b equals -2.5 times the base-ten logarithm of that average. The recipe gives 0.08 mag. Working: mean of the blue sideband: 1.15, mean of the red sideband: 1.04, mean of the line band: 1.02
